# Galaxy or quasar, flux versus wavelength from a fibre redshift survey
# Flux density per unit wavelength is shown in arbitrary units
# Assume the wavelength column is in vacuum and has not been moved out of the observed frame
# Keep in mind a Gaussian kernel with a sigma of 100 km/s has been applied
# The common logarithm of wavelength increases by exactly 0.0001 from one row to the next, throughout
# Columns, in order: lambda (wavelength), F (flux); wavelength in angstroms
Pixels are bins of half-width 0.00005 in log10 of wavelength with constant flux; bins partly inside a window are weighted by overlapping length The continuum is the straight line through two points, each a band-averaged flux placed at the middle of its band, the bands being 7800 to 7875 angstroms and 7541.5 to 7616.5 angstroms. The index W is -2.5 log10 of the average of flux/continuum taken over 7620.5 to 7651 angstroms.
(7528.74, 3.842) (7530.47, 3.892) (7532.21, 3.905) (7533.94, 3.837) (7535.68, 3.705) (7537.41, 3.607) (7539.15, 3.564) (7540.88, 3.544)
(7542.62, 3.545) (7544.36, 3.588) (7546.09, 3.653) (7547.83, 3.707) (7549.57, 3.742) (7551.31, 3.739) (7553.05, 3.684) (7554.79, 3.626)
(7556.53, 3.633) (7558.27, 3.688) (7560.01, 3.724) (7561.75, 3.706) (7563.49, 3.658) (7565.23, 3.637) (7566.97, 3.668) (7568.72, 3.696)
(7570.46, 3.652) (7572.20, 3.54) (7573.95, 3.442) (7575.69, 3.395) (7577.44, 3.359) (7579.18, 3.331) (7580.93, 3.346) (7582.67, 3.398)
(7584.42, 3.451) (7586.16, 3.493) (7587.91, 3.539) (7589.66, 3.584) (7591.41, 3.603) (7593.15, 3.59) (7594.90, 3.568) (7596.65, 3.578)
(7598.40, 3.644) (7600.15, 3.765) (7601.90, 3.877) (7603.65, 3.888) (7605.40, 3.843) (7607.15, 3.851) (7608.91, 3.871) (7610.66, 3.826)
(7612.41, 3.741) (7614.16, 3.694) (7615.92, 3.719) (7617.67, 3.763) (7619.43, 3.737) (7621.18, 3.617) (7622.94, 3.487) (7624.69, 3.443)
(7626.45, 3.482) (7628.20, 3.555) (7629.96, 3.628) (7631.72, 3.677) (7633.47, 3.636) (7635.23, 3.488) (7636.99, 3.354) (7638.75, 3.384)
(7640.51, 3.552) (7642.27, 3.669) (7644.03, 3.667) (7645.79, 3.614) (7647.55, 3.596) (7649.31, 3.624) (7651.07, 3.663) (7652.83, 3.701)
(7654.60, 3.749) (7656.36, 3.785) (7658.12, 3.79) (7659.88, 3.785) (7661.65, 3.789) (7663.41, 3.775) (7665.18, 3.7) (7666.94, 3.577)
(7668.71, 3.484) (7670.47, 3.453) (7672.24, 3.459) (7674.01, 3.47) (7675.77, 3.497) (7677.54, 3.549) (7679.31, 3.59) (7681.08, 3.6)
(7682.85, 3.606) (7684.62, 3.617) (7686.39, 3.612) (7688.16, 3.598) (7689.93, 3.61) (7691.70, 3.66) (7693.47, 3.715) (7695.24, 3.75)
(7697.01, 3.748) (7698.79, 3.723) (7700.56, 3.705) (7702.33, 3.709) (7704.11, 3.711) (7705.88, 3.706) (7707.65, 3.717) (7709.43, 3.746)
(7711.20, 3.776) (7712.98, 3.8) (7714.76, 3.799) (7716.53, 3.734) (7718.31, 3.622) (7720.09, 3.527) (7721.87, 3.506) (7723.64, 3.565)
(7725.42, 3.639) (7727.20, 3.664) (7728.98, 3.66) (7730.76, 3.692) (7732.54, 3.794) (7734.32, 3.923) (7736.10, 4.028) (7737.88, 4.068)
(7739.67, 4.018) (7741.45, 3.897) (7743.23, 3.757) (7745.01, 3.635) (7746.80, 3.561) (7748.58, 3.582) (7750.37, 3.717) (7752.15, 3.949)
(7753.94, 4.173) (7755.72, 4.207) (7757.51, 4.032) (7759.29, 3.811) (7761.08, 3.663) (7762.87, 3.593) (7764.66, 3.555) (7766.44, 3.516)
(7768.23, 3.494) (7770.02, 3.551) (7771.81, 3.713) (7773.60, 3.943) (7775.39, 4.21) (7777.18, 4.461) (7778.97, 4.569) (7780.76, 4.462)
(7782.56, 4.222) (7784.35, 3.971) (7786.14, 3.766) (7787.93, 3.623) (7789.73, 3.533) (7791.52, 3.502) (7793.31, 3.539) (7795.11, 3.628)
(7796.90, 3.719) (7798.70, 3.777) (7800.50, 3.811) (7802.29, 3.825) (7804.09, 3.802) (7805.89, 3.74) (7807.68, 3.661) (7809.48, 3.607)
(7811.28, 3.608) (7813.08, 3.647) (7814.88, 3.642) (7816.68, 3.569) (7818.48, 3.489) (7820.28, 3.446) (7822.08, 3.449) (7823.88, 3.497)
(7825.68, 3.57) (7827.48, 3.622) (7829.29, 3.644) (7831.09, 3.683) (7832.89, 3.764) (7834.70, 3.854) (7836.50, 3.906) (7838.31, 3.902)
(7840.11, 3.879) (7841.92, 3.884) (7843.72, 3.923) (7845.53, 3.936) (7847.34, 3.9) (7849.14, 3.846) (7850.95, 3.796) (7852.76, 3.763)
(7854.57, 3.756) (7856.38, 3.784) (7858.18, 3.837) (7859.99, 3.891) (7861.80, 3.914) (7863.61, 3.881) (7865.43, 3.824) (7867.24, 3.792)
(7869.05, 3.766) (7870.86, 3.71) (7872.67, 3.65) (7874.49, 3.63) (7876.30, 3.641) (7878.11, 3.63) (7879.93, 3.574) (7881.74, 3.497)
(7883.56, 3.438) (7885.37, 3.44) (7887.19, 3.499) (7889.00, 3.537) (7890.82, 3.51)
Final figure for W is 0.03 mag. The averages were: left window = 3.63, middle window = 3.56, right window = 3.74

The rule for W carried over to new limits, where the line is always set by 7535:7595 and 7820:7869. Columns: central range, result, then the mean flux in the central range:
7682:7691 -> 0.018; 3.61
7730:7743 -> -0.059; 3.91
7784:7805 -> 0.013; 3.7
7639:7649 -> 0.010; 3.61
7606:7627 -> -0.021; 3.69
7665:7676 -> 0.044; 3.51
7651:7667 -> -0.028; 3.74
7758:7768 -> 0.025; 3.64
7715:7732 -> 0.018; 3.63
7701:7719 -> -0.014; 3.73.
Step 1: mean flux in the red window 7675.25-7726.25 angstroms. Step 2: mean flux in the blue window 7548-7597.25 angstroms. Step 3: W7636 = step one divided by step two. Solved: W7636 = 1.0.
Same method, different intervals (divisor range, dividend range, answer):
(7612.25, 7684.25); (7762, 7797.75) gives 1.06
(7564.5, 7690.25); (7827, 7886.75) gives 1.04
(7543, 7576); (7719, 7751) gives 1.02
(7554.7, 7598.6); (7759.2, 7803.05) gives 1.07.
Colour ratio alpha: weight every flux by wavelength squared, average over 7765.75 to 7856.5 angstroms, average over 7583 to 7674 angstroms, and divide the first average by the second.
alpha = 1.1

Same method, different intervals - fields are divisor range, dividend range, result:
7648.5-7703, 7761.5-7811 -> 1.07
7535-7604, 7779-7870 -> 1.12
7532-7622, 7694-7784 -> 1.09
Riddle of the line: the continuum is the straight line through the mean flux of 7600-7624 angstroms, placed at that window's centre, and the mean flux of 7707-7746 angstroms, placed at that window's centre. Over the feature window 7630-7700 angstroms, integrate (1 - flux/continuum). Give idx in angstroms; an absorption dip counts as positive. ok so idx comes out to 2.47 angstroms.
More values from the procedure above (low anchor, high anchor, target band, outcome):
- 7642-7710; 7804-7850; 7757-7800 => -1.6 angstroms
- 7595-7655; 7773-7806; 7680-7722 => 1.0 angstroms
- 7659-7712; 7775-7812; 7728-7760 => -0.9 angstroms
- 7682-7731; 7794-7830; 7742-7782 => -2.4 angstroms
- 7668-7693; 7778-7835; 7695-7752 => -1.9 angstroms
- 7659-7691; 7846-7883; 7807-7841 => 0.6 angstroms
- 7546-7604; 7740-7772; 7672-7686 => 0.5 angstroms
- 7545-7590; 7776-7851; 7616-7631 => 0.1 angstroms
